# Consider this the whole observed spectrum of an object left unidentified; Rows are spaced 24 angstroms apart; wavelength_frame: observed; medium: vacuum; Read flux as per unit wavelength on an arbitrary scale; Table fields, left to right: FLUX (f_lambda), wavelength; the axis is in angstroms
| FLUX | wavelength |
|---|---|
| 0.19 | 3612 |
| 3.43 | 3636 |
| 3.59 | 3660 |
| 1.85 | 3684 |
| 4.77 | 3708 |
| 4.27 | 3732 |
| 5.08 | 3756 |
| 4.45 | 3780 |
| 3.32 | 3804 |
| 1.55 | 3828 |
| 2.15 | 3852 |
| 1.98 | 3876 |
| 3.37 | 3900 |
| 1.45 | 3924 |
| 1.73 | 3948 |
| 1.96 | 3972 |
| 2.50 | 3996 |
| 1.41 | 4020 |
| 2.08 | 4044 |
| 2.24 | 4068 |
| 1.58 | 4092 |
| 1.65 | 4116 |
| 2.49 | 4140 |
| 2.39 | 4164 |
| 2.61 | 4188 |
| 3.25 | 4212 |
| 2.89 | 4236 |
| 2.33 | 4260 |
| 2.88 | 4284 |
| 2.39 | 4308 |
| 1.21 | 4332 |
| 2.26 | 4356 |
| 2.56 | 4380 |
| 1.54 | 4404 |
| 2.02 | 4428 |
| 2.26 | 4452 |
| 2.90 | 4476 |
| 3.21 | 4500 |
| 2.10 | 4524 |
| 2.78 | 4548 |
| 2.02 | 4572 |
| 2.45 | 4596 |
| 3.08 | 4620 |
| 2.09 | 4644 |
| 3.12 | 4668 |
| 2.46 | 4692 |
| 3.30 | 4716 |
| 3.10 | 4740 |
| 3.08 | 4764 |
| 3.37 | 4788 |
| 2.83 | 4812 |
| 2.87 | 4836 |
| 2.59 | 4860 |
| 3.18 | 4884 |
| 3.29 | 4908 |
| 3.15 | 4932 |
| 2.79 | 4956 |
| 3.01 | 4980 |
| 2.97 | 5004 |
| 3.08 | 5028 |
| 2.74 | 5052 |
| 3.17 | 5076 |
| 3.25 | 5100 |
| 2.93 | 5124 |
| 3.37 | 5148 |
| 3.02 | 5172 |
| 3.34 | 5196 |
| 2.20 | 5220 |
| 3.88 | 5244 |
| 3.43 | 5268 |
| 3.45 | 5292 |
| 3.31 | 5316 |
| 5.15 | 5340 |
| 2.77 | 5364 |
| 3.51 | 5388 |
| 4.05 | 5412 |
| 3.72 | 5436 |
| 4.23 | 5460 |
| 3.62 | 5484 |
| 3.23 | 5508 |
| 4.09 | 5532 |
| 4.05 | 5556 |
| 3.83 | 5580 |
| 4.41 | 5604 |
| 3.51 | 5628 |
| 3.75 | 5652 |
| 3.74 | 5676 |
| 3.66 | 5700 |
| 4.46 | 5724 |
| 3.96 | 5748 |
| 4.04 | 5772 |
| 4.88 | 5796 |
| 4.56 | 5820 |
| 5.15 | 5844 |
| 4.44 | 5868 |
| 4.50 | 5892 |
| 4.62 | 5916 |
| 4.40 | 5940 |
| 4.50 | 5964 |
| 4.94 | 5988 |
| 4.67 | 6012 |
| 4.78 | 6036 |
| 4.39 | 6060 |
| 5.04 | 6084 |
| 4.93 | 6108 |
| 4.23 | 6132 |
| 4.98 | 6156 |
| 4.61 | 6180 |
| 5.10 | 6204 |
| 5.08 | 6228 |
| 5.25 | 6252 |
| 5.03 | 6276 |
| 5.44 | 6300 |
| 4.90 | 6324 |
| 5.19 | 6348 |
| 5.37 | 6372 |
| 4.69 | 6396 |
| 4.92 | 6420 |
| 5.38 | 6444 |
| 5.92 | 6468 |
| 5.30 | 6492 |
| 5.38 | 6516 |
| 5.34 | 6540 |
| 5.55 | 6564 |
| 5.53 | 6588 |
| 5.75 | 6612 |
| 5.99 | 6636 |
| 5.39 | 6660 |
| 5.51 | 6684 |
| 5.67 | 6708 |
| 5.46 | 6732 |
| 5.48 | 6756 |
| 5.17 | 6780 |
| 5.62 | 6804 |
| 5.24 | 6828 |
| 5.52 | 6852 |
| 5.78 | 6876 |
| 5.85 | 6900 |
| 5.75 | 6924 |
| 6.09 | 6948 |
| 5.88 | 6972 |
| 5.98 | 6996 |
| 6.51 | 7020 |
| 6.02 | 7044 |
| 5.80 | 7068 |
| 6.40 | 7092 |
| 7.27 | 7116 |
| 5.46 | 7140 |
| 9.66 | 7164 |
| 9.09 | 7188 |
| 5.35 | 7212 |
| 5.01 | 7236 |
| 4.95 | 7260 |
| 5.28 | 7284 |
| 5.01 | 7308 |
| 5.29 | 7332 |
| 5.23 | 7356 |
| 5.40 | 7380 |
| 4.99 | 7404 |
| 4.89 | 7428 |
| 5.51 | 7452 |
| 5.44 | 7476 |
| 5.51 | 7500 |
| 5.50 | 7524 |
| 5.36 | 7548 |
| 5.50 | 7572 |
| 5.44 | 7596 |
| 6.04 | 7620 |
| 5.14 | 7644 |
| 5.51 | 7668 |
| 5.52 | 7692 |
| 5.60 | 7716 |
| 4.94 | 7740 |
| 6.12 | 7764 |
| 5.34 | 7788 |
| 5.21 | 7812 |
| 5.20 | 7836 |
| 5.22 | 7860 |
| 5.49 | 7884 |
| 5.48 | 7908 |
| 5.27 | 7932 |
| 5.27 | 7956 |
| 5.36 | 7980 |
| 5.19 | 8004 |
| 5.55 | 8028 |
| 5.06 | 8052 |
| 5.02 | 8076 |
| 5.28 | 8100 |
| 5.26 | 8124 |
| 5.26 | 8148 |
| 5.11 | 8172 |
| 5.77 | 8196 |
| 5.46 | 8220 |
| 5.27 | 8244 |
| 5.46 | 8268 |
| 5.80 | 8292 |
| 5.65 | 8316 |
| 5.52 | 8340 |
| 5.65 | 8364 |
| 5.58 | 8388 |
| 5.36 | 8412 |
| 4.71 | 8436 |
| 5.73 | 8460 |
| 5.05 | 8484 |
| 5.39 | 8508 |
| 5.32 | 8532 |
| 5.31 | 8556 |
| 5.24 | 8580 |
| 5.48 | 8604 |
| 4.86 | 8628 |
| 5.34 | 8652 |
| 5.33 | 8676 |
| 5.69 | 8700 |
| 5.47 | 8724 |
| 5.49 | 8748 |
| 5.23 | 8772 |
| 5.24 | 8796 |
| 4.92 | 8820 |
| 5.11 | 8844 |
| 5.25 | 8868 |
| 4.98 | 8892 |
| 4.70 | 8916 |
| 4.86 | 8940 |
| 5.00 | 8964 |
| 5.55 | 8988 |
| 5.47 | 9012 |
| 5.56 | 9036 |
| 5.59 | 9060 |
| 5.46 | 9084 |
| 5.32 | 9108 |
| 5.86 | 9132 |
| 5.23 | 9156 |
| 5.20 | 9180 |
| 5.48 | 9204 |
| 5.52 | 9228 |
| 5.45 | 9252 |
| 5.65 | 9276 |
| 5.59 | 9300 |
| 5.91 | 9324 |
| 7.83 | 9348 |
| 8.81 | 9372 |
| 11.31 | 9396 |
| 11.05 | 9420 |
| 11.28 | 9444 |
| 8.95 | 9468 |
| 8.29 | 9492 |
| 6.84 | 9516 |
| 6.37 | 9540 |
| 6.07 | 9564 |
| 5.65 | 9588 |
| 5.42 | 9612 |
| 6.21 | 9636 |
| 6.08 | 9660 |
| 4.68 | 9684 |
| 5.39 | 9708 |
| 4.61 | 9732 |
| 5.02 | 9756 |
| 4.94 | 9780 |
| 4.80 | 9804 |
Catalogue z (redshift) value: 0.433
